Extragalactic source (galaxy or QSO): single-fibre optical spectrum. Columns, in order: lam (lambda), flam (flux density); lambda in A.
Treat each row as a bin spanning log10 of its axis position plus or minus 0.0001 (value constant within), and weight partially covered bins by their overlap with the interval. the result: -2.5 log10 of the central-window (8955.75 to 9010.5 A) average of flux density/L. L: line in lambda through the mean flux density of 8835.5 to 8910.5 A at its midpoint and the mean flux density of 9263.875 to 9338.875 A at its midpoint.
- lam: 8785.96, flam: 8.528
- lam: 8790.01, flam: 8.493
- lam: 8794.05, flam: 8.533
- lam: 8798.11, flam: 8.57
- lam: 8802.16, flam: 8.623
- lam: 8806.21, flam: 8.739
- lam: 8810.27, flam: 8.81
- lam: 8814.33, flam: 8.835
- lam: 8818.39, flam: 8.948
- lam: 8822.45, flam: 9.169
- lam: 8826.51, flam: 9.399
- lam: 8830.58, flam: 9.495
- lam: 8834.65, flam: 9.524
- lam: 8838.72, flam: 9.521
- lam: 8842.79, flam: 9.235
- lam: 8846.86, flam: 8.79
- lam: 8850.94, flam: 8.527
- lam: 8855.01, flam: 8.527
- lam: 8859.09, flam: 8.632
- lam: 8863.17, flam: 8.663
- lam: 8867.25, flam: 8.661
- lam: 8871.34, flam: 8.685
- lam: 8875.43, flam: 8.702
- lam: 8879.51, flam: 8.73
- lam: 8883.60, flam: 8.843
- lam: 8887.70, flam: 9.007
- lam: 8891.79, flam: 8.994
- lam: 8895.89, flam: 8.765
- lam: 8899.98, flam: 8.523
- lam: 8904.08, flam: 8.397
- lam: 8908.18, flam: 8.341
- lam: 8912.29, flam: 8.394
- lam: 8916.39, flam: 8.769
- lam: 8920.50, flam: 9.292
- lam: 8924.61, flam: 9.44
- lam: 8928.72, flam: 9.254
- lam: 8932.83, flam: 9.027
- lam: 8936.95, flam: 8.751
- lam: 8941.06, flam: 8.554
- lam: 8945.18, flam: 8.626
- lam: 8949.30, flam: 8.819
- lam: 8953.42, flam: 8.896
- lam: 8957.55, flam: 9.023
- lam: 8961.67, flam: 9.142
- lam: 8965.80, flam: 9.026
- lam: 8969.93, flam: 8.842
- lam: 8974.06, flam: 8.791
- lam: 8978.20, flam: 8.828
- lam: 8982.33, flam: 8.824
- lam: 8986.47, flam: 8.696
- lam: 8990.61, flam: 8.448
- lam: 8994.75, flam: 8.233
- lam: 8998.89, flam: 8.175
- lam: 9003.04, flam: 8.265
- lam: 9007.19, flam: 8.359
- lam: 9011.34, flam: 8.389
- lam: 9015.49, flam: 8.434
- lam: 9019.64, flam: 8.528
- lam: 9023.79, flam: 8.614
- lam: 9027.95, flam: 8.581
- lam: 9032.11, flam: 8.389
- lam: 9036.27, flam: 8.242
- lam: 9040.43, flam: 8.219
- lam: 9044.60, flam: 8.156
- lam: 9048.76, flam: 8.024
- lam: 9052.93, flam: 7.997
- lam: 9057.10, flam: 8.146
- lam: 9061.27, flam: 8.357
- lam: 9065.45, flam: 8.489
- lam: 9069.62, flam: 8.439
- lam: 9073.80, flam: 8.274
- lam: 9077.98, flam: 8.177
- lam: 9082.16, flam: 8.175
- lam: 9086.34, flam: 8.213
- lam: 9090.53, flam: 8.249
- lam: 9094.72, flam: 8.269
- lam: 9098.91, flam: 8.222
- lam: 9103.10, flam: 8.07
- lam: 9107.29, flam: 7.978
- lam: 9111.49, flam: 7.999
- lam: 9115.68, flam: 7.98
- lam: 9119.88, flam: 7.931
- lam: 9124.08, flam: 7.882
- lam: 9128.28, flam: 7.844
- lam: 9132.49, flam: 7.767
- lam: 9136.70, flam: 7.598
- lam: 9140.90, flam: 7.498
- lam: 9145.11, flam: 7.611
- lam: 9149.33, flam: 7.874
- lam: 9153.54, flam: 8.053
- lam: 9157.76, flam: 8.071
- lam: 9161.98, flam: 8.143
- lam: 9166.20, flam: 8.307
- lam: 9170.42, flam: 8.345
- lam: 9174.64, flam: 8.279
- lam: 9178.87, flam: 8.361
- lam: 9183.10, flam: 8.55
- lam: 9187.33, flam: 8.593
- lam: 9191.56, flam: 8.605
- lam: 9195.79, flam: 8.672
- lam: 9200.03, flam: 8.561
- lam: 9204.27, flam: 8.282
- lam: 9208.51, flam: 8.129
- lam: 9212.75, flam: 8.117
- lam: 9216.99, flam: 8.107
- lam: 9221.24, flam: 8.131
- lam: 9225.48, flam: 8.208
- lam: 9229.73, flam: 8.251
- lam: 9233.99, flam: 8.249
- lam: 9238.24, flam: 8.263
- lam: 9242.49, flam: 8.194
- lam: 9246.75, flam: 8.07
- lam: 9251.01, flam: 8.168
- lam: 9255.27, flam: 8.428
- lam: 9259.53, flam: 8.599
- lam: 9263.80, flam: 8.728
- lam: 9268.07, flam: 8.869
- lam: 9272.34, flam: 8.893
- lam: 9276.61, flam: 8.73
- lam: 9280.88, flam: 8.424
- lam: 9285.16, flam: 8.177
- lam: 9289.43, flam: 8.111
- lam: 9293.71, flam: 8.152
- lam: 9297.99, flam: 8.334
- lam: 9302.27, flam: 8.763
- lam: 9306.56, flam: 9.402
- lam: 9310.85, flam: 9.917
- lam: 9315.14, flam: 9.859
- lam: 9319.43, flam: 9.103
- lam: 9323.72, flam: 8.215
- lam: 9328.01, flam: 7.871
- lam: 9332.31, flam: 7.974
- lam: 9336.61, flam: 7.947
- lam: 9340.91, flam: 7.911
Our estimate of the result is 0.01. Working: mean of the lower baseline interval 8.76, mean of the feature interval 8.66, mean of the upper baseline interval 8.63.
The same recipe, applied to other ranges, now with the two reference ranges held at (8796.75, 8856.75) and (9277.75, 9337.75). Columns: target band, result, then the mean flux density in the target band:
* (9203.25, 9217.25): 0.07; 8.16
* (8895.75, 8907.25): 0.05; 8.51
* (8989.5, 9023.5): 0.06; 8.37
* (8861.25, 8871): 0.04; 8.66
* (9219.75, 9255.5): 0.06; 8.21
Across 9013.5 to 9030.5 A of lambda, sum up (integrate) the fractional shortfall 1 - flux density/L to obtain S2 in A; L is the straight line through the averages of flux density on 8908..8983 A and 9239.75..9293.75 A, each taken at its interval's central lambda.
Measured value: 0.5 A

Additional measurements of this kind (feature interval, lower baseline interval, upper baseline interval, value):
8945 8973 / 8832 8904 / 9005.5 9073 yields -1.2 A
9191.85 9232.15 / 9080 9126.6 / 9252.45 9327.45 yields 0.8 A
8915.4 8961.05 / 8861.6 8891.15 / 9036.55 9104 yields -1.9 A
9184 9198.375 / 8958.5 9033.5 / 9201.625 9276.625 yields -0.4 A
